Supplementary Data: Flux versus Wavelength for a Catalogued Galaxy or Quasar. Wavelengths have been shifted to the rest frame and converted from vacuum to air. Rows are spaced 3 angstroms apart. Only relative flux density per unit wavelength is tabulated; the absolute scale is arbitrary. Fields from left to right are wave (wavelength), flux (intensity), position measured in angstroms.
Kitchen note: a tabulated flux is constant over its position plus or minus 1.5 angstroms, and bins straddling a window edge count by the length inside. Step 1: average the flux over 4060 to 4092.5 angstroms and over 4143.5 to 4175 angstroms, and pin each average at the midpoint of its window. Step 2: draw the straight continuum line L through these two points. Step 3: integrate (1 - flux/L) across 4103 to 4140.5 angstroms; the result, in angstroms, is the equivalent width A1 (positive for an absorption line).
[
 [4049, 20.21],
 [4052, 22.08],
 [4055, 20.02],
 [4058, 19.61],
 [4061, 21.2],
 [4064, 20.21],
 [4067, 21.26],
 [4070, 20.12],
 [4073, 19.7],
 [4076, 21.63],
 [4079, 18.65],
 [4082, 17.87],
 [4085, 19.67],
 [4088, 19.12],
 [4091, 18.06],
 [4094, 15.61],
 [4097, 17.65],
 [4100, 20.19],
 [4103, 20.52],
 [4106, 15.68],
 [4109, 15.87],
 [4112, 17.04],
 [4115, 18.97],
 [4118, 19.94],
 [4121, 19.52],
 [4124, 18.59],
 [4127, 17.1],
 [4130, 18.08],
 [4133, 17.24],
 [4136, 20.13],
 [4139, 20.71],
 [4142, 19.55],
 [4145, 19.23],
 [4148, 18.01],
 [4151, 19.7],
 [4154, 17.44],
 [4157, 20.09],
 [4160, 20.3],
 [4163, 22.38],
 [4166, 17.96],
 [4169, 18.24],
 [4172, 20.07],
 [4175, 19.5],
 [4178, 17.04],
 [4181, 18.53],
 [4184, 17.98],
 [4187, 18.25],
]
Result 2.30 angstroms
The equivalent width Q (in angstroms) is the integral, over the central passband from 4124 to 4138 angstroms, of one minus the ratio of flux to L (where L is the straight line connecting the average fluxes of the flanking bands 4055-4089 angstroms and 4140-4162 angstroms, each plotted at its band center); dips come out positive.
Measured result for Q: 0.8 angstroms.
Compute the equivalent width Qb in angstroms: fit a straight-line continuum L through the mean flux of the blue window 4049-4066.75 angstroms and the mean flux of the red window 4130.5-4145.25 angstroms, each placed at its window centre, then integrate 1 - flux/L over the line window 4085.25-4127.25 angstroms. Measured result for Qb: 3.4 angstroms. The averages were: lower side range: 20.6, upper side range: 19.3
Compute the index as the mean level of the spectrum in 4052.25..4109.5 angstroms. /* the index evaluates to 19.2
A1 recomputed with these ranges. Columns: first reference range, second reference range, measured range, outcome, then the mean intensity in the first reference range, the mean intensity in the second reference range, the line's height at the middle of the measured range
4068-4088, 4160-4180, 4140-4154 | 0.25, 19.6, 19.3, 19.4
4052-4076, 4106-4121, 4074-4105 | 0.47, 20.5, 17.9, 19.2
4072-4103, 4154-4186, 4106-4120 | 0.88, 18.9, 19.1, 19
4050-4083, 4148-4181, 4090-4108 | 1.81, 20.2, 19.2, 19.9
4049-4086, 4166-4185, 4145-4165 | -0.79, 20.2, 18.5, 18.8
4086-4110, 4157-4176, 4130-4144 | -0.21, 17.9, 19.8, 19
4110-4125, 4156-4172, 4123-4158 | 0.83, 18.7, 19.8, 19.3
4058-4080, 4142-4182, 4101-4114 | 1.58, 20.4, 19.1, 19.9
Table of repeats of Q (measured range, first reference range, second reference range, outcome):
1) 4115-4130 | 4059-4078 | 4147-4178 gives 0.8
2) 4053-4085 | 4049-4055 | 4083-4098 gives -0.5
